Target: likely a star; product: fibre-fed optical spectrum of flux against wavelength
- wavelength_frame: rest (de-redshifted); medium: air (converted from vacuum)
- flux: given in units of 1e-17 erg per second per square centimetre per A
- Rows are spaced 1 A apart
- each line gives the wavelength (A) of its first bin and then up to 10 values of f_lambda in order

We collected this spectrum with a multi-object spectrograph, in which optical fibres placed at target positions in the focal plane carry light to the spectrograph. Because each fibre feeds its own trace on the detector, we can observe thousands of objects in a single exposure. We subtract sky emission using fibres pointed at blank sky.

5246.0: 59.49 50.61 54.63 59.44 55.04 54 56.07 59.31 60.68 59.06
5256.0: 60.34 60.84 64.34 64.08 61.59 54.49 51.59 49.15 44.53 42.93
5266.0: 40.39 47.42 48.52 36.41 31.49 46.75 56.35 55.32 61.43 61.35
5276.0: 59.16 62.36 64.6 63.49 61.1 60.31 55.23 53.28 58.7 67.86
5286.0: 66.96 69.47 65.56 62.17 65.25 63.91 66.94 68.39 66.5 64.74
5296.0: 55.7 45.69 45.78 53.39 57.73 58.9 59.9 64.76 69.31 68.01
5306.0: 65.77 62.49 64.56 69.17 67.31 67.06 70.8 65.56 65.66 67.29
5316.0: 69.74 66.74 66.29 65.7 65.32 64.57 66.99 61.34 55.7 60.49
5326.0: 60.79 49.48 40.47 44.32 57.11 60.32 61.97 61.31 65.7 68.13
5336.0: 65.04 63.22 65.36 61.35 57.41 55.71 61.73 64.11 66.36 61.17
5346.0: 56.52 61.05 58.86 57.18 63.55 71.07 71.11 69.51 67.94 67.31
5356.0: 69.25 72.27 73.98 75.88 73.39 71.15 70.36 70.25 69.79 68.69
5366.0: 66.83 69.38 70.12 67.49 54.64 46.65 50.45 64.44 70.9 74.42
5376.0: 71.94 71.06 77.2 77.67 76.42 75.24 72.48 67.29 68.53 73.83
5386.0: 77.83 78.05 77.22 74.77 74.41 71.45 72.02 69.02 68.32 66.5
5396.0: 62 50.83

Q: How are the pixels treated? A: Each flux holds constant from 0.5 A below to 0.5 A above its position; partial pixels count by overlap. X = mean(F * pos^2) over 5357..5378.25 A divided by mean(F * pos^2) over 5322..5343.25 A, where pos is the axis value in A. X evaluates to 1.16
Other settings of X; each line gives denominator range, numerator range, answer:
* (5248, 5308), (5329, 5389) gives 1.19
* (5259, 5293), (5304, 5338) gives 1.13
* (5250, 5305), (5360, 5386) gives 1.24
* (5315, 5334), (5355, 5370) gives 1.18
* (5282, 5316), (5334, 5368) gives 1.07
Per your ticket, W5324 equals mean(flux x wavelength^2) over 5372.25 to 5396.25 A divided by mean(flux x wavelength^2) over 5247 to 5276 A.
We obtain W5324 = 1.4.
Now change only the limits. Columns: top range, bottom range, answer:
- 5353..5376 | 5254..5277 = 1.33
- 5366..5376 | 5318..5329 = 1.11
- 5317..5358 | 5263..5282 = 1.22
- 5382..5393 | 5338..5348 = 1.23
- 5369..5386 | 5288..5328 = 1.12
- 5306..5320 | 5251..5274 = 1.29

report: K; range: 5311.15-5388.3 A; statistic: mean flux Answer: 65.7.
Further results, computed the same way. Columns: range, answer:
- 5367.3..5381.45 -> 67.8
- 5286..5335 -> 62.2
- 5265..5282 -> 53.3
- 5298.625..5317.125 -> 65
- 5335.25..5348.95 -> 61.4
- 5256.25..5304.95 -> 57.5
